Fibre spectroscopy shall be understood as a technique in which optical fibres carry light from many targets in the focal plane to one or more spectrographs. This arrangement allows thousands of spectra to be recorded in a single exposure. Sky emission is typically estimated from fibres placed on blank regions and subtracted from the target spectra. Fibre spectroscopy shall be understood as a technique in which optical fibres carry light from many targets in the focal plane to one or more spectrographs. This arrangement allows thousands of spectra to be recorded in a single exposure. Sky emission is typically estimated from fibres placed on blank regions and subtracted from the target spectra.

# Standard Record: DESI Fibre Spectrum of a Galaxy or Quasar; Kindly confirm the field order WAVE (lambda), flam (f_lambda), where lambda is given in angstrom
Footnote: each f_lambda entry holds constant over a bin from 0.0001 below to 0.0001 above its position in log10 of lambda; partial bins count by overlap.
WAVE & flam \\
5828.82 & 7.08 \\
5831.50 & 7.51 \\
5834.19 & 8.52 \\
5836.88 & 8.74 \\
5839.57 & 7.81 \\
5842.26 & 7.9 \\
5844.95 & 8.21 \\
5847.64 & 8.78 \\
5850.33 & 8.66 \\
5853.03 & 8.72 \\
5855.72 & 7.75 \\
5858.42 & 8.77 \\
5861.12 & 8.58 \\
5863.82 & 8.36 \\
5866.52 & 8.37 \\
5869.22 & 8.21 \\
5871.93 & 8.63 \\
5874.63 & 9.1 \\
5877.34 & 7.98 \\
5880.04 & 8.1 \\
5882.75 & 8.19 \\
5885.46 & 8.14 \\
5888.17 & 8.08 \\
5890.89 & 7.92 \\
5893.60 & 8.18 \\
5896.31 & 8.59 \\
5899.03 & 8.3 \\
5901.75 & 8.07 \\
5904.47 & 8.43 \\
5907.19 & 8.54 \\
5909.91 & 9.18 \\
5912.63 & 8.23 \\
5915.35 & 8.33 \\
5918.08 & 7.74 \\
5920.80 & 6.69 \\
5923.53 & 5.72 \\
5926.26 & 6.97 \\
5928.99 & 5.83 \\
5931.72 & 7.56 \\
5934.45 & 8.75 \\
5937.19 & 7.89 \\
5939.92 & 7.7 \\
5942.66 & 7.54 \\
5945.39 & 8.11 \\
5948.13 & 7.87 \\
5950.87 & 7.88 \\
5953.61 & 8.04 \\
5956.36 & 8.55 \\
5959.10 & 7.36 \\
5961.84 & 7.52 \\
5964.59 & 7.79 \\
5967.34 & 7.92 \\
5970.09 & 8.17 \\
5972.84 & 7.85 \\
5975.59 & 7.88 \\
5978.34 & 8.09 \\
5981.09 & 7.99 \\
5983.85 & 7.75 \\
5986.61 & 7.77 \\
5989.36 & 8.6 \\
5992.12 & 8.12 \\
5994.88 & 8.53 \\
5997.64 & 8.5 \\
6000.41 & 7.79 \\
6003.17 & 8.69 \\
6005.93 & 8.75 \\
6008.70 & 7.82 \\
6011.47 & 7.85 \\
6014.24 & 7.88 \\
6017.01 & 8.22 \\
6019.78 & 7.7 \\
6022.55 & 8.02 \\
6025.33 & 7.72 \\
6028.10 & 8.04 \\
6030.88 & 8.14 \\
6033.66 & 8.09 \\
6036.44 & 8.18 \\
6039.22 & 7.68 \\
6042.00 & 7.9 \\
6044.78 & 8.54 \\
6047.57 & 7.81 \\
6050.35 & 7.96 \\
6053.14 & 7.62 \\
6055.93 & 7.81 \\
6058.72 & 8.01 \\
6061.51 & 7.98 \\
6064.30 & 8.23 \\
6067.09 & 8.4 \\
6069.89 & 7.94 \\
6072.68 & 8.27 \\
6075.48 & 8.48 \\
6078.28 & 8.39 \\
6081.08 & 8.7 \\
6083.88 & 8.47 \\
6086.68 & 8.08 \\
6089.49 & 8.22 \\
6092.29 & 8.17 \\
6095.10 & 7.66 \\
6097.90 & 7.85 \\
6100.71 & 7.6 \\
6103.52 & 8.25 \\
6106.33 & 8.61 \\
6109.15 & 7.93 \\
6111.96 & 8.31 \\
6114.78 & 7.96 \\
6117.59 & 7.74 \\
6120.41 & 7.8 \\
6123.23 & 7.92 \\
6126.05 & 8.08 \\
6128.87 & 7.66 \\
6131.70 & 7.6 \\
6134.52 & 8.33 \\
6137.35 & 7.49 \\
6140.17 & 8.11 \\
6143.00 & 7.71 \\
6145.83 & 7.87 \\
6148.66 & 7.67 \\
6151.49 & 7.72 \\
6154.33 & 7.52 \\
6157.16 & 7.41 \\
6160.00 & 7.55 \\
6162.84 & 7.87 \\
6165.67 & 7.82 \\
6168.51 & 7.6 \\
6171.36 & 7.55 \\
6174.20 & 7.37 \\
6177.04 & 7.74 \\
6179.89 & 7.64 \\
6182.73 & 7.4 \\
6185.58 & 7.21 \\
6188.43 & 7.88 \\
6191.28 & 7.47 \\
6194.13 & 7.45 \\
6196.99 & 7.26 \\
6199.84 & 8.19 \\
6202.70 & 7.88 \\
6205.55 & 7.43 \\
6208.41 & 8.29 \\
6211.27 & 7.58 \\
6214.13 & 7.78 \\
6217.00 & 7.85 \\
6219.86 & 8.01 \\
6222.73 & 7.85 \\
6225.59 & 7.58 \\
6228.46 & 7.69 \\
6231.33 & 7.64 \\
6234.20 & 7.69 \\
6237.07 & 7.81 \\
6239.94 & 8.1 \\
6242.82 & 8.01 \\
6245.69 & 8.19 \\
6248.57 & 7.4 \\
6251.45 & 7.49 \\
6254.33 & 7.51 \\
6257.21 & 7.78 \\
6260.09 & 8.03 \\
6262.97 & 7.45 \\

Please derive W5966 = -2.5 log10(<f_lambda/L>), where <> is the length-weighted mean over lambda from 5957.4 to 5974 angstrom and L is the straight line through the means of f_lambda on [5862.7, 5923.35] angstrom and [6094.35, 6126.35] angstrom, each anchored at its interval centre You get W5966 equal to 0.05 mag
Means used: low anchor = 8.19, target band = 7.78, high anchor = 7.98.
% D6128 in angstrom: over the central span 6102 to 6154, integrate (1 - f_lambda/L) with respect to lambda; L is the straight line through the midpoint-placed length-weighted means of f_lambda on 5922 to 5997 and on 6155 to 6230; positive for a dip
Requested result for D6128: -1.52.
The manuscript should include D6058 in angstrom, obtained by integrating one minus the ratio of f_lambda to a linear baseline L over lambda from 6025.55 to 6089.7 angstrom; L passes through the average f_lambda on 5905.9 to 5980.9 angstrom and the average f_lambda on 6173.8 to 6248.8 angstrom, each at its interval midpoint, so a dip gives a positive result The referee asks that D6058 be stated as -3.0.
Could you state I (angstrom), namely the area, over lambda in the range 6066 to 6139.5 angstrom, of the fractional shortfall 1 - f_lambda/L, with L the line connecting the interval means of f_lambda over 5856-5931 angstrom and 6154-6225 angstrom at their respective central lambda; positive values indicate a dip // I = -2.8 angstrom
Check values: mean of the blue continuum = 8.03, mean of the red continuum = 7.67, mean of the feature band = 8.07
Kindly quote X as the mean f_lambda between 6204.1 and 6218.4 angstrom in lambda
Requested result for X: 7.79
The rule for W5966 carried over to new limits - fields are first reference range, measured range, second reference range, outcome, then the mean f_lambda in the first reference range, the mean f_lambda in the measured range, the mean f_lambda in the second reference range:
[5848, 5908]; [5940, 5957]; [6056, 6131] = 0.04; 8.35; 7.95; 8.09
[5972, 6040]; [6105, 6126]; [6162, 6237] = -0.03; 8.07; 8.04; 7.68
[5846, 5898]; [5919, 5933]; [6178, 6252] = 0.25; 8.37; 6.59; 7.72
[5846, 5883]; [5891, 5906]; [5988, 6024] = 0.01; 8.45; 8.28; 8.19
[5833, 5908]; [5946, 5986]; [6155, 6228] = 0.03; 8.34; 7.9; 7.67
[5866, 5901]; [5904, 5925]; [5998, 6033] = 0.05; 8.28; 7.83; 8.06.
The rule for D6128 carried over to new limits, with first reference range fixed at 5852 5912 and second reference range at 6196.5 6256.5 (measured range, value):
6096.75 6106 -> 0.0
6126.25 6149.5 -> 0.3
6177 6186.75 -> 0.5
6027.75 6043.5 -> 0.2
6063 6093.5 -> -1.0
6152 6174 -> 0.8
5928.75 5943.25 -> 1.0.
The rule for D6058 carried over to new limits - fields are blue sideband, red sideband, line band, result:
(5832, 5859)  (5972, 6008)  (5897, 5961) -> 3.5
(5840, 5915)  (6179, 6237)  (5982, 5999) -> -0.2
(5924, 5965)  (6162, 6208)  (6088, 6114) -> -1.5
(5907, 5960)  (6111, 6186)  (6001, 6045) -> -1.9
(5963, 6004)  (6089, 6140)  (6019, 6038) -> 0.1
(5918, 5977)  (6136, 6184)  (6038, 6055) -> -0.6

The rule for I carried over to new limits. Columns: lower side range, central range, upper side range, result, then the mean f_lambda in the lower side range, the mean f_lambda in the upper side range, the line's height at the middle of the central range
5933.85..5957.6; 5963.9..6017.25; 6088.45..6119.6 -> -0.58 angstrom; 8.01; 8.02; 8.01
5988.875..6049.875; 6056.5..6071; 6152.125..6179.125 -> -0.26 angstrom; 8.11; 7.61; 7.95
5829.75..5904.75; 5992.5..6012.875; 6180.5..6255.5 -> -0.49 angstrom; 8.3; 7.72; 8.07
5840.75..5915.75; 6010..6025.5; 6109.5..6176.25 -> 0.27 angstrom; 8.37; 7.77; 8.05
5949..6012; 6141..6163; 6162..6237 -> 0.28 angstrom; 8.05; 7.68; 7.76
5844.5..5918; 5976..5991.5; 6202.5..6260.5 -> 0.32 angstrom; 8.38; 7.78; 8.2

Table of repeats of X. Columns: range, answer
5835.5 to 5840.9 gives 8.27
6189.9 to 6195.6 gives 7.45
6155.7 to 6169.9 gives 7.65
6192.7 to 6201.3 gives 7.63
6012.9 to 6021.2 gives 7.94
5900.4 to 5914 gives 8.49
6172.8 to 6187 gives 7.47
